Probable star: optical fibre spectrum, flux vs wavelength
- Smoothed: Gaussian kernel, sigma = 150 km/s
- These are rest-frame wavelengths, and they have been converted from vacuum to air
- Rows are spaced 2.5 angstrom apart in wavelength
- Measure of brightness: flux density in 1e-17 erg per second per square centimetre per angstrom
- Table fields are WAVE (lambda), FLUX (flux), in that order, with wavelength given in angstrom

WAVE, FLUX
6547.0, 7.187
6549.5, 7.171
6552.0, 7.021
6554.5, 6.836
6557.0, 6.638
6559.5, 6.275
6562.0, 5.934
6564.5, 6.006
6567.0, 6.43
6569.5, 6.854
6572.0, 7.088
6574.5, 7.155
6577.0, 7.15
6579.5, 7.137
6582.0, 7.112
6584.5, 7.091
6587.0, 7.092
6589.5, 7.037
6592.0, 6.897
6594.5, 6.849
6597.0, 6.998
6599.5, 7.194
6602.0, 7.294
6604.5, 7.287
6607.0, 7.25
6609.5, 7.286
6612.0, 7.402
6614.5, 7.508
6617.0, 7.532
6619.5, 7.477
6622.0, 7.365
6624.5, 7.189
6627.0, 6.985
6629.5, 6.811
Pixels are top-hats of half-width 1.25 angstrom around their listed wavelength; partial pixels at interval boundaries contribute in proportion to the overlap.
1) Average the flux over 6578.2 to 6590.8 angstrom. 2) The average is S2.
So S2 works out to 7.09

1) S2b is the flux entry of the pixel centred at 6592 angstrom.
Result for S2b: 6.897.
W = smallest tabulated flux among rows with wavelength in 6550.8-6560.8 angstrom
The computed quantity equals 6.275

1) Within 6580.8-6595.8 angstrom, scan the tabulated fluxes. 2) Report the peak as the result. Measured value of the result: 7.112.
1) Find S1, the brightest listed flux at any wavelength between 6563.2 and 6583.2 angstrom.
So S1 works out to 7.155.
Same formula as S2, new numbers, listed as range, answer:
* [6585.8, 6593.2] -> 7.01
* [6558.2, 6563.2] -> 6.11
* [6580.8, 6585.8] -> 7.1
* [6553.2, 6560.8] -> 6.58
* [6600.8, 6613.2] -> 7.3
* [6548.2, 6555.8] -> 7.01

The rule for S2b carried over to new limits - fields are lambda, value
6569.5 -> 6.854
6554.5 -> 6.836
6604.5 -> 7.287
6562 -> 5.934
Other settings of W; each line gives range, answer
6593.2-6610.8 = 6.849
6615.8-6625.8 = 7.189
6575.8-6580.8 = 7.137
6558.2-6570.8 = 5.934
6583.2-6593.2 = 6.897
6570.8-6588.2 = 7.088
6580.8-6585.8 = 7.091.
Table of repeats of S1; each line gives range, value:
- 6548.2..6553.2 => 7.171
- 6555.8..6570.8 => 6.854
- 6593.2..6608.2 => 7.294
